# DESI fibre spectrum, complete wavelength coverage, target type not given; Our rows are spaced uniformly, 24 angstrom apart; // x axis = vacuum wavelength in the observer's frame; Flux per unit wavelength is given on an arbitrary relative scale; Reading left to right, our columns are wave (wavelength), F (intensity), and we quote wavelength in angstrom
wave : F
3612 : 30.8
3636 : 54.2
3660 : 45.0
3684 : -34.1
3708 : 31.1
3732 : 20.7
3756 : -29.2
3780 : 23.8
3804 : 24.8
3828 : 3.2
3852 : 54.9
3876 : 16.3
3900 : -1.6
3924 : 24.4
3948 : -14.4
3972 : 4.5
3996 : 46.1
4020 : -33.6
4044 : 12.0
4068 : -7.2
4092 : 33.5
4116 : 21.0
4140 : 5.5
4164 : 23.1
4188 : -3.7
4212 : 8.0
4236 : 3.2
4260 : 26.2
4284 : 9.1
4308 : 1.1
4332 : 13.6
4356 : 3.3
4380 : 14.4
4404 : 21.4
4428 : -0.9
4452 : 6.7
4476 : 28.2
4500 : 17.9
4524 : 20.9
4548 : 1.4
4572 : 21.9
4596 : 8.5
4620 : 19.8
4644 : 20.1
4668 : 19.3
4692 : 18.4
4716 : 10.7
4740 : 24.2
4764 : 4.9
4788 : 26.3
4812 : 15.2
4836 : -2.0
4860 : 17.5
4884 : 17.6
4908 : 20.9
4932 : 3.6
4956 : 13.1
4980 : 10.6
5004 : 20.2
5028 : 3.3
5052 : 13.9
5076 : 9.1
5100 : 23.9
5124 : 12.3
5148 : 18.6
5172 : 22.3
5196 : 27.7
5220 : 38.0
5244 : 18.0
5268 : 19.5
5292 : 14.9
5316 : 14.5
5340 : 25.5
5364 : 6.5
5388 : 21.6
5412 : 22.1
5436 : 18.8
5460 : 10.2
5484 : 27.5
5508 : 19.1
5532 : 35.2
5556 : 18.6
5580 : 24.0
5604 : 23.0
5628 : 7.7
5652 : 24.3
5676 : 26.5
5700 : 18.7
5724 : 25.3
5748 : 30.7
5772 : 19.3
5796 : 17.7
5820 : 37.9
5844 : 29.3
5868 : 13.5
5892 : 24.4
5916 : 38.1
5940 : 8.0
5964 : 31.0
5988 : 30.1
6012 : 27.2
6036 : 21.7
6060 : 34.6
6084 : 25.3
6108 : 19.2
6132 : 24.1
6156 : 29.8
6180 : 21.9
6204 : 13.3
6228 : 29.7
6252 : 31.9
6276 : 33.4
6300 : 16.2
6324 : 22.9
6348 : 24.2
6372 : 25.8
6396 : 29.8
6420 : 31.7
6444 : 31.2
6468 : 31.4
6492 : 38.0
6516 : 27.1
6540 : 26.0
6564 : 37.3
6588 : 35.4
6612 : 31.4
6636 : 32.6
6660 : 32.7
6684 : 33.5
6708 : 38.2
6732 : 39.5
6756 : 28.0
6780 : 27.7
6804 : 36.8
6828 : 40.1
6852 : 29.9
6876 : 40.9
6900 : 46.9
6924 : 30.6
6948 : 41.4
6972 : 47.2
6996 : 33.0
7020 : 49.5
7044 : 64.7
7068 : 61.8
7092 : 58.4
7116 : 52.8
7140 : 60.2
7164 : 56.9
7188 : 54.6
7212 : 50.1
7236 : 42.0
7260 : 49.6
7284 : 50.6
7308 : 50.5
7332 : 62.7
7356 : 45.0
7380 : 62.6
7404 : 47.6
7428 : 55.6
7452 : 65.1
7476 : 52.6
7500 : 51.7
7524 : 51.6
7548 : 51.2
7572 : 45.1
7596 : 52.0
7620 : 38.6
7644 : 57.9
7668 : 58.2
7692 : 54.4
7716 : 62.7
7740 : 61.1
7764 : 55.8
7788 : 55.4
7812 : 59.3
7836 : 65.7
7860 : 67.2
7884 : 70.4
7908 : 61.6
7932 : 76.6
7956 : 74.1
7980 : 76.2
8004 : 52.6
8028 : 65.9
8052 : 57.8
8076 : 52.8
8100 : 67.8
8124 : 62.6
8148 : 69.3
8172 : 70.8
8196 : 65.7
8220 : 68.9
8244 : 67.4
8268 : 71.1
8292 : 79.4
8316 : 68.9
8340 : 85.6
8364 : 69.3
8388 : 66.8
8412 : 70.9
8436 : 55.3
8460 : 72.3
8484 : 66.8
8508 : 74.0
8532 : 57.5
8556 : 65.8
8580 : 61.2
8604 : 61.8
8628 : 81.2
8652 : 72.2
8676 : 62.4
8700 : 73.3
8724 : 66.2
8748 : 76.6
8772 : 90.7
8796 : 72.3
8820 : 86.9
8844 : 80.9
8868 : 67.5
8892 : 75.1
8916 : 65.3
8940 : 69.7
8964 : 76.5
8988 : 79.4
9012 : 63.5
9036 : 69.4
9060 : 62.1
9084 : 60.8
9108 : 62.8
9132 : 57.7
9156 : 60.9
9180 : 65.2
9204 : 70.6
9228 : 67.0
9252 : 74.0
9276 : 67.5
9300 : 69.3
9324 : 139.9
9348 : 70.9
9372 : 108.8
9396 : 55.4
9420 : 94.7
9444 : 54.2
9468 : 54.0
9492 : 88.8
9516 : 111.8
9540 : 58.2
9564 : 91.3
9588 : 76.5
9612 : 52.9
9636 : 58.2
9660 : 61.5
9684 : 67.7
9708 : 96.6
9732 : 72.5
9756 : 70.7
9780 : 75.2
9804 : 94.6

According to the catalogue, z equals 0.76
